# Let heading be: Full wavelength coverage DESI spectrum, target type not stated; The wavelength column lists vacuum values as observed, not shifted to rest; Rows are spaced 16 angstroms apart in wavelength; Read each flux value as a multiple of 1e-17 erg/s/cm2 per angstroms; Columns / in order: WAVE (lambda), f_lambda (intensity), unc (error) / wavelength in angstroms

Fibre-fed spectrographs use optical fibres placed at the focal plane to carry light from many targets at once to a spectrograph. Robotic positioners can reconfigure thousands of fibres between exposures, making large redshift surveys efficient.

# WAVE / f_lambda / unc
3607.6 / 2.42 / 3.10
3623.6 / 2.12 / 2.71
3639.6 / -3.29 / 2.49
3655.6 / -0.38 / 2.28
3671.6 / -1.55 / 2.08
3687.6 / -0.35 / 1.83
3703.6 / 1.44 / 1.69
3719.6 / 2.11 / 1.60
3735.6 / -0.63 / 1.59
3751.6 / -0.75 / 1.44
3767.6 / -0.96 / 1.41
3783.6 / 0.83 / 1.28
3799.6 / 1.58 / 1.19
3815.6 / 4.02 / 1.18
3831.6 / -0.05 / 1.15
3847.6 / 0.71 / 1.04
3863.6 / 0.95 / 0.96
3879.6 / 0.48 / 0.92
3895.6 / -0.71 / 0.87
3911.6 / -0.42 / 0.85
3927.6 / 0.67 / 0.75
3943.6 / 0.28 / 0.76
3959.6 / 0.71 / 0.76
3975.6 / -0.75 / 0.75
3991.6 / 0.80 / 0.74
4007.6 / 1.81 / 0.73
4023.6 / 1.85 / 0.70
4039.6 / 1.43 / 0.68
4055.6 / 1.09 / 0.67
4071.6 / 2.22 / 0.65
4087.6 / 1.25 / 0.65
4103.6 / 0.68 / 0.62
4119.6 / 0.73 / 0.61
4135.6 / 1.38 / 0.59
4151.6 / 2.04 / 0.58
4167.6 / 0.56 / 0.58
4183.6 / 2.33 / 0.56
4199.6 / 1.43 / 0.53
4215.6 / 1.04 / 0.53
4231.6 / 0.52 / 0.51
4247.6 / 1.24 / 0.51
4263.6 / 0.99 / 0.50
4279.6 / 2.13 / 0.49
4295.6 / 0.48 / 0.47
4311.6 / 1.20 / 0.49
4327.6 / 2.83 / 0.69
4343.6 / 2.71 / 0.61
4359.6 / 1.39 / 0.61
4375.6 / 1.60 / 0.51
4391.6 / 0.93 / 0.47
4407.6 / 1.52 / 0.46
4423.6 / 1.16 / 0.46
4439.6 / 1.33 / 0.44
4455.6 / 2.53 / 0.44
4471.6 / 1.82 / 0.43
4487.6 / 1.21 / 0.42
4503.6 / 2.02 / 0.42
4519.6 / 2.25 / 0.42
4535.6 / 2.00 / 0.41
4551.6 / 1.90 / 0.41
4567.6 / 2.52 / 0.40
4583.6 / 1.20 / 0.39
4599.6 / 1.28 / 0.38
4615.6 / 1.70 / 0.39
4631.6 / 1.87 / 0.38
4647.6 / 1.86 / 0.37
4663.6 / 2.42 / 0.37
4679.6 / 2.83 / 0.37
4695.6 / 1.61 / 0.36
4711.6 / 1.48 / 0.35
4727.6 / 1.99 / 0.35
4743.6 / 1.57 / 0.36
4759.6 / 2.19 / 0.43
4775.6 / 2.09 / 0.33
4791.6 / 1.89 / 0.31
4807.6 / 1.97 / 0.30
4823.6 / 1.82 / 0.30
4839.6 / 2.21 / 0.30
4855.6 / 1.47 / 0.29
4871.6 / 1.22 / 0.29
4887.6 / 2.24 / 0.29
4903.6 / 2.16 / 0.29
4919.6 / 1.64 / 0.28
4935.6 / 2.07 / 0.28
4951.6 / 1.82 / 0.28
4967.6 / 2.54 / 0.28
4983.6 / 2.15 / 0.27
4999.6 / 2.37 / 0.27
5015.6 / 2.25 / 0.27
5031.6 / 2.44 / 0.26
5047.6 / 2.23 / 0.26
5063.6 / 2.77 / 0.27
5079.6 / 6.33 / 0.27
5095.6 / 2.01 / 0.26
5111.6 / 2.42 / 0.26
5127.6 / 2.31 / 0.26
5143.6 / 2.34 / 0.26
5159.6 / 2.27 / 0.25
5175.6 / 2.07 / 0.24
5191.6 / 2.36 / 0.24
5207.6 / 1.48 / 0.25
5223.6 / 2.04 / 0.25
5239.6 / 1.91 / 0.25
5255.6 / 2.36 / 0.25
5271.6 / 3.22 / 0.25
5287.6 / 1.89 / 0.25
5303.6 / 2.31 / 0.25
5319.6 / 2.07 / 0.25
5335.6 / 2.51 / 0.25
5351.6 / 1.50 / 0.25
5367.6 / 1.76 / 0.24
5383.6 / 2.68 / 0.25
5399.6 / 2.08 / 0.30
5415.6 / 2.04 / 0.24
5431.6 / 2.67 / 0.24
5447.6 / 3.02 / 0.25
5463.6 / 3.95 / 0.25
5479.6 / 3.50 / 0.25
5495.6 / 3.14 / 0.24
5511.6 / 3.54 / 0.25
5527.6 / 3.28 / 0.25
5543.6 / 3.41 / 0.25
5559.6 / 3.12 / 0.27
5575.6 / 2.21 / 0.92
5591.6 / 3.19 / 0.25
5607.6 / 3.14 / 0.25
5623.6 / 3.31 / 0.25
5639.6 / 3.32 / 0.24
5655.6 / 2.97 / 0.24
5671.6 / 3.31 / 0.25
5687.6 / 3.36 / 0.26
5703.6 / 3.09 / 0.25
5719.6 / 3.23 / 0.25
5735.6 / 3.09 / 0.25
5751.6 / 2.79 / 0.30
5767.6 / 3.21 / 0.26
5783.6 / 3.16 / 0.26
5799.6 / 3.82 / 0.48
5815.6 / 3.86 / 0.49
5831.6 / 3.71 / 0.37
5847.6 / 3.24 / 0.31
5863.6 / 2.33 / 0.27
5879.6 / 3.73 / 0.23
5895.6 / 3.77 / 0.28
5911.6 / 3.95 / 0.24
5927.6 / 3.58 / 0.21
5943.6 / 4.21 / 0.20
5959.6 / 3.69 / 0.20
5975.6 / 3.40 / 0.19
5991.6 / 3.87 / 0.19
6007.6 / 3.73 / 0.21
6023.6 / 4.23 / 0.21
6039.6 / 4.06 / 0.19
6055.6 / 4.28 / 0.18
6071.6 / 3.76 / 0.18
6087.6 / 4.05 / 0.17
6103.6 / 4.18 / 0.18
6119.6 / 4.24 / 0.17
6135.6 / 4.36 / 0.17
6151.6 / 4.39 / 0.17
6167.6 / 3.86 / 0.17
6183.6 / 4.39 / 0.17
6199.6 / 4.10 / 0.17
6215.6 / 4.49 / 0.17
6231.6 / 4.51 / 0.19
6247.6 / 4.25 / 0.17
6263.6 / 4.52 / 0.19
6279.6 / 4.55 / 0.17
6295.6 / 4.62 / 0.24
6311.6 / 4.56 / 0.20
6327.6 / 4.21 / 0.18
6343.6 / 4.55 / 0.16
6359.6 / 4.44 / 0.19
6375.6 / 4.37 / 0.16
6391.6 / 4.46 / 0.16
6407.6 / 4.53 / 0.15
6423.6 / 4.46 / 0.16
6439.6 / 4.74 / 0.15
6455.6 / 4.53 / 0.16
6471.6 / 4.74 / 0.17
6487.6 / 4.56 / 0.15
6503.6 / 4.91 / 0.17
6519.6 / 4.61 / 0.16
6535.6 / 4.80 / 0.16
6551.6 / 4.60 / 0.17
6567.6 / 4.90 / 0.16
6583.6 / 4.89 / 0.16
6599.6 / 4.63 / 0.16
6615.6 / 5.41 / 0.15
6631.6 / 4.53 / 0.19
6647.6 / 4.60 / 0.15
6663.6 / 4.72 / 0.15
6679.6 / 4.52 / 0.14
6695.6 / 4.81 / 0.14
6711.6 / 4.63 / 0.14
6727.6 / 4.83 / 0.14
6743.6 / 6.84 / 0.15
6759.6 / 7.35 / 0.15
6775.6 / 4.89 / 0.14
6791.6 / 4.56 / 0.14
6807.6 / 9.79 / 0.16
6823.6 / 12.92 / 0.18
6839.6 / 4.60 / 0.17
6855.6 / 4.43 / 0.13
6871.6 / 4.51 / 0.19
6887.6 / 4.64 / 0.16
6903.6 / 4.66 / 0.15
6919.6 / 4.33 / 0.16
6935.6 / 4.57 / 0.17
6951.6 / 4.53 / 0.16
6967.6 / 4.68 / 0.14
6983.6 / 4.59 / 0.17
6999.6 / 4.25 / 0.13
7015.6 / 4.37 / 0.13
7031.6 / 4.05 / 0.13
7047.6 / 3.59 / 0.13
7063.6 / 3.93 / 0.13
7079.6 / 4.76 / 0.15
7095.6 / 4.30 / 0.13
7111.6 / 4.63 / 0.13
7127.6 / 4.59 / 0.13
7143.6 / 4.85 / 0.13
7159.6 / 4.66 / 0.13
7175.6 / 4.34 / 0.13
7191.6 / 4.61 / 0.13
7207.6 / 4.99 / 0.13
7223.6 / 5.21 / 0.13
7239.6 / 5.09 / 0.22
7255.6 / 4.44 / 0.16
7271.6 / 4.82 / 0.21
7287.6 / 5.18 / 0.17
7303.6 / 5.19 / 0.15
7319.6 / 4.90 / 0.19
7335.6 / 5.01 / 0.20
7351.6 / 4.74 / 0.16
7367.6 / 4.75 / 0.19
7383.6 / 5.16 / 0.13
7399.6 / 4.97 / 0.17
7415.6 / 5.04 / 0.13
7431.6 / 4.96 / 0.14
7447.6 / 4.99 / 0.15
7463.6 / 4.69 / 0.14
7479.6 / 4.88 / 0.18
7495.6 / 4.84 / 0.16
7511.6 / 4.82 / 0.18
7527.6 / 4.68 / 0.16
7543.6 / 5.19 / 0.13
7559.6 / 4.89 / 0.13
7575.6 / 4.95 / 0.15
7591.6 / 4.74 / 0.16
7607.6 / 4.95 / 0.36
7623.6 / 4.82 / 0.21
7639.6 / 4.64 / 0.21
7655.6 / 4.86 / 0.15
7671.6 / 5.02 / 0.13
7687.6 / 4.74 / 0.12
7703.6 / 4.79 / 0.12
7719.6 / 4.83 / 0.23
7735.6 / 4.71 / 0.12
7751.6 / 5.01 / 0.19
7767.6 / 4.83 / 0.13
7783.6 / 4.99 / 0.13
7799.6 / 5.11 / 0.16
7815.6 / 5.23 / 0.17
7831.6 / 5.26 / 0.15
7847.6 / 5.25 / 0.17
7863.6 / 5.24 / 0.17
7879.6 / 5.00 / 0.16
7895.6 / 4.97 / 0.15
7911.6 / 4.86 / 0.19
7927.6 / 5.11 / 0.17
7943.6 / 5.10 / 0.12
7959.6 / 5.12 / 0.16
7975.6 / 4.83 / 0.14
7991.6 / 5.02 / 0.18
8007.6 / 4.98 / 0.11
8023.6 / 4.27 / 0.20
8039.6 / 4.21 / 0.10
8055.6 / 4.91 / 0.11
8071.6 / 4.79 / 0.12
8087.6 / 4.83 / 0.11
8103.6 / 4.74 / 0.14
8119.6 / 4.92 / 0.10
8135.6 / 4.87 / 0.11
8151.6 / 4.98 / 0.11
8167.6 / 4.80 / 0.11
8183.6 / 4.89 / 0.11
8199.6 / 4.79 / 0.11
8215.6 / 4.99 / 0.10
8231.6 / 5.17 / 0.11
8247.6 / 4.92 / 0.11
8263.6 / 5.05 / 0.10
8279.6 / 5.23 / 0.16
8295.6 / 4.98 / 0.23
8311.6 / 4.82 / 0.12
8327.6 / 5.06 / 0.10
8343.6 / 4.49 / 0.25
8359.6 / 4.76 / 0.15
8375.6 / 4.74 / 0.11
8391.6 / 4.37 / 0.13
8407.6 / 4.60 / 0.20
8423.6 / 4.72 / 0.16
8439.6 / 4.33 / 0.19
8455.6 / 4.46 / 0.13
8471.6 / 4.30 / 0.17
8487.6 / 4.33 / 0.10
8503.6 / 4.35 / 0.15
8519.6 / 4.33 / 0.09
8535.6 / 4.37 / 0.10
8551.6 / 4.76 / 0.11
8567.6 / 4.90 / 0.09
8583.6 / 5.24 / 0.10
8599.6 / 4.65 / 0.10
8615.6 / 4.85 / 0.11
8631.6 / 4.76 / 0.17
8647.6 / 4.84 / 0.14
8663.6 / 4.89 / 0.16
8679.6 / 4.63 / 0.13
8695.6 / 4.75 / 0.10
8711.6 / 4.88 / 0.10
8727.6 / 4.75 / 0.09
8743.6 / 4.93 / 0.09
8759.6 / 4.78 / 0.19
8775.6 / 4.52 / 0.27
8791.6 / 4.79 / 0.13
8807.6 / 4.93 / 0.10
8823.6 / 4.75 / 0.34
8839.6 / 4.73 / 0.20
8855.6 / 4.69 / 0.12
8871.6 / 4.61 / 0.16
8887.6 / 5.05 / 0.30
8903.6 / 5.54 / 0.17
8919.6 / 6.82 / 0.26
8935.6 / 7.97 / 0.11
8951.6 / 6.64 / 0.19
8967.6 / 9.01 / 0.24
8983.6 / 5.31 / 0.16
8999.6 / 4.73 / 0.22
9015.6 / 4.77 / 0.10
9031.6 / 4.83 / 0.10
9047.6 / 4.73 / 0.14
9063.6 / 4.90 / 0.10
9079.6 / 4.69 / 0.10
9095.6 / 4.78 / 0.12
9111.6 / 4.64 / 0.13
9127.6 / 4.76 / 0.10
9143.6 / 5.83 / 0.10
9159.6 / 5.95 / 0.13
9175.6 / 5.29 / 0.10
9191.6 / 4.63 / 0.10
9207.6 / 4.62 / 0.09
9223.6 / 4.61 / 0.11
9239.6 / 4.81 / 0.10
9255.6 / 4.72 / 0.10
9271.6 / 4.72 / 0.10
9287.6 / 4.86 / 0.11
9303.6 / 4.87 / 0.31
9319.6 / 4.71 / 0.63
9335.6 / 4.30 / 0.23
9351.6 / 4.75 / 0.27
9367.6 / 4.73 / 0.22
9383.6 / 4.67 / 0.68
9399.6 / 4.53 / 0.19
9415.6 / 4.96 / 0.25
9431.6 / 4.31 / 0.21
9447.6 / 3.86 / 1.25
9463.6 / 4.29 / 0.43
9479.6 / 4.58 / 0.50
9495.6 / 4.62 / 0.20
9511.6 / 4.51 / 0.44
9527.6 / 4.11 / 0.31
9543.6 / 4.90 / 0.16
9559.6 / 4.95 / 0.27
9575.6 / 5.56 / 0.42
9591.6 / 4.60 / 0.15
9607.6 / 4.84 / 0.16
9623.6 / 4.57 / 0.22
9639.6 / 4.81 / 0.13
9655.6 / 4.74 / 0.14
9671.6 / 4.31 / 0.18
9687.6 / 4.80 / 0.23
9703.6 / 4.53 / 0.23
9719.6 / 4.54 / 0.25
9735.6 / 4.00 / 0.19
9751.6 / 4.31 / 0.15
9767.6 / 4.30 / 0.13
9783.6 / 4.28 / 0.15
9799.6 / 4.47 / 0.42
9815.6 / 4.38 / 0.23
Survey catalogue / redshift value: 0.361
